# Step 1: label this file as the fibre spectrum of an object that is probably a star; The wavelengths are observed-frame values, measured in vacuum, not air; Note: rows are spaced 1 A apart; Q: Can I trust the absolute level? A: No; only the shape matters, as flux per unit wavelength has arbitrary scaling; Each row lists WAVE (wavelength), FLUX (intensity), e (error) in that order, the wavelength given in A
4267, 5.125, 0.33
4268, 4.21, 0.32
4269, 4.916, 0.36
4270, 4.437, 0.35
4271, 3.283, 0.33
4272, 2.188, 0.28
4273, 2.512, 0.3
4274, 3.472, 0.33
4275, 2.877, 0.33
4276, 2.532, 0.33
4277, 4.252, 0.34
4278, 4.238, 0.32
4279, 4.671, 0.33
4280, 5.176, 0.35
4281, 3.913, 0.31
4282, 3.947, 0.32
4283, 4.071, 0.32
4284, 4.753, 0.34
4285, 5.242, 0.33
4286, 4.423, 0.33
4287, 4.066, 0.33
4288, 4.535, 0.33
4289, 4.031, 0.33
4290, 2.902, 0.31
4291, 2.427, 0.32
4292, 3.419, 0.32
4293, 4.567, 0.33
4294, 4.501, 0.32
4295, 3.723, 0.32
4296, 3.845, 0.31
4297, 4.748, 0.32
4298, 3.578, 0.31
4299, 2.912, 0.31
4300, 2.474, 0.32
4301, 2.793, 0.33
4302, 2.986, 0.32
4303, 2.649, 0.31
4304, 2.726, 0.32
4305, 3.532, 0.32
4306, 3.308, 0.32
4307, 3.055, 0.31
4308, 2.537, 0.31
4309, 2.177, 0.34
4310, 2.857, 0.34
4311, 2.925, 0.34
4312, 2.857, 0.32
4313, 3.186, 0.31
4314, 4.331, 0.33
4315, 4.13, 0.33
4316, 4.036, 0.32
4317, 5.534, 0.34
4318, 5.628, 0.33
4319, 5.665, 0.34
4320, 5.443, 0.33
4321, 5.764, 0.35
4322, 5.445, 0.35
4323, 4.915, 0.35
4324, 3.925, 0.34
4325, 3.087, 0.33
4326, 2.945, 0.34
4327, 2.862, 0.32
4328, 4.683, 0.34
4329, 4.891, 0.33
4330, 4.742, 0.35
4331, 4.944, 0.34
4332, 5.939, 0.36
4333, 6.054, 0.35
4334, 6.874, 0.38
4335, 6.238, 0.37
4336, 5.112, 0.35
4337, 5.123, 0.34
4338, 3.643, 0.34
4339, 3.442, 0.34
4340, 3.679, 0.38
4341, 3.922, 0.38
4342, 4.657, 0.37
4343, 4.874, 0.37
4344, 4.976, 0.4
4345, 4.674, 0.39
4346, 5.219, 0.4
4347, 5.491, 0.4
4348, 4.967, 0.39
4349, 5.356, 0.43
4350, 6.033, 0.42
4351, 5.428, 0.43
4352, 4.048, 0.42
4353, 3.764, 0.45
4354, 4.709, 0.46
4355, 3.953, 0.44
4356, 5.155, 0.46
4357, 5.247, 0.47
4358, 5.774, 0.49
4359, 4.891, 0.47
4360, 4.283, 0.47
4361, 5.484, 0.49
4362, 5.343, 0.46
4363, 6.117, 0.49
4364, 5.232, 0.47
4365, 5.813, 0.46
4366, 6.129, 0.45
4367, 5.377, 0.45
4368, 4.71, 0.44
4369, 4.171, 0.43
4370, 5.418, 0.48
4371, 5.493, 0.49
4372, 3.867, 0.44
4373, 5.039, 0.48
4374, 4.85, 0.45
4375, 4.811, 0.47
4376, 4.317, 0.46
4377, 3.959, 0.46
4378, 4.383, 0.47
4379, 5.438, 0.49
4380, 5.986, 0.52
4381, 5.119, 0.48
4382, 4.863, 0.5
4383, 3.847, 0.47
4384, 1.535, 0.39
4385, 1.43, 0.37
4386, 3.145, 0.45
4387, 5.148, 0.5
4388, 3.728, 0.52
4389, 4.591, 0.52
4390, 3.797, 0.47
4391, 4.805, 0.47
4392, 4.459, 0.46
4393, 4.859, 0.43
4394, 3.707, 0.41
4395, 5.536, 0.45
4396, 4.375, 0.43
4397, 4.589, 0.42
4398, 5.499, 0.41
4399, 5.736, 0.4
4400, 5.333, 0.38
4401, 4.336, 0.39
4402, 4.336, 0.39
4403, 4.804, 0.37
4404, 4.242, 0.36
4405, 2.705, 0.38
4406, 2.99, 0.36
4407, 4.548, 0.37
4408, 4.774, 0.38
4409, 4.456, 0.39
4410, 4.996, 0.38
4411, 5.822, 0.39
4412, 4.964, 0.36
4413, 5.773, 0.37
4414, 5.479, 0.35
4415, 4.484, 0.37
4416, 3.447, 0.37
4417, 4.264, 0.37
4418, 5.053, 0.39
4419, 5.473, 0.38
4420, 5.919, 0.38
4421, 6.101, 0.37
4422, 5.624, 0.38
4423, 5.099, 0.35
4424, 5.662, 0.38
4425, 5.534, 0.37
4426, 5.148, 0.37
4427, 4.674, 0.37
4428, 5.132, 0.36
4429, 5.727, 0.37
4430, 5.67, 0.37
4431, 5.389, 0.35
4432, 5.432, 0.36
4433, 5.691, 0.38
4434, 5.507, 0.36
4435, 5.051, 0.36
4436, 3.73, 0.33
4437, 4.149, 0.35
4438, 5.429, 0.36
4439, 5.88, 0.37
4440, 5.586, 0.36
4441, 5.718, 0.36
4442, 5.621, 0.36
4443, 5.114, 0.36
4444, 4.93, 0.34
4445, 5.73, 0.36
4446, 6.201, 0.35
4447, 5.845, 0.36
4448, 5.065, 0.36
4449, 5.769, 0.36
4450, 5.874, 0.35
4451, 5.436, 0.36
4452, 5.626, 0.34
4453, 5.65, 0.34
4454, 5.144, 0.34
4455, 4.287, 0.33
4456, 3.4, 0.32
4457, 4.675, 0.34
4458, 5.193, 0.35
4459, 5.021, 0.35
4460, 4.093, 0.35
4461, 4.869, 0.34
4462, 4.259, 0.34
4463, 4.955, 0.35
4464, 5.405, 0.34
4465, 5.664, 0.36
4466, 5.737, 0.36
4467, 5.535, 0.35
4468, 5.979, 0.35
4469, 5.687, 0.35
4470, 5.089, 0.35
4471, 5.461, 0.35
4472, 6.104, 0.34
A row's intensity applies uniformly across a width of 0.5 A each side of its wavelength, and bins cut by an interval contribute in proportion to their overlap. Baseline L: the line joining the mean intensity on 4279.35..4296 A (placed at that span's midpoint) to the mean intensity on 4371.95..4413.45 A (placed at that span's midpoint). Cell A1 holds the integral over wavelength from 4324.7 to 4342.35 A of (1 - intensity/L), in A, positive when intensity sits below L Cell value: -1.5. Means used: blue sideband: 4.1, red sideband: 4.47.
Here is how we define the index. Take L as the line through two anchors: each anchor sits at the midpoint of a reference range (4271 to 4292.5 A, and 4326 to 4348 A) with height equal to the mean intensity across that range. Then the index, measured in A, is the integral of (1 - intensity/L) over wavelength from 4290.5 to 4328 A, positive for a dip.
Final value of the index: 5.0 A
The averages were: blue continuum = 3.78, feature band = 3.73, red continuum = 4.82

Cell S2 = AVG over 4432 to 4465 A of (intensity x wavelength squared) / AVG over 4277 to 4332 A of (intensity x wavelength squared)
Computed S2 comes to 1.39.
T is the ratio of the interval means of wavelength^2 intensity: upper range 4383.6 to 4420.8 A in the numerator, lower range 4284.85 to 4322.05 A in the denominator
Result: 1.24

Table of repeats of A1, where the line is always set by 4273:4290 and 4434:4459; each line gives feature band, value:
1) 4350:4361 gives -0.6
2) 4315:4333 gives -1.7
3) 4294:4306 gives 2.5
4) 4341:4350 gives -1.0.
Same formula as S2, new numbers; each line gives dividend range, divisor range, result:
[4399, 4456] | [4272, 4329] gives 1.42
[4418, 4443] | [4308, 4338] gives 1.25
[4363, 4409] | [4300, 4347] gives 1.10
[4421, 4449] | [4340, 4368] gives 1.10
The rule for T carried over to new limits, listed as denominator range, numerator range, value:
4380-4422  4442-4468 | 1.17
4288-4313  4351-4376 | 1.58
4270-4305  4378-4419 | 1.29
